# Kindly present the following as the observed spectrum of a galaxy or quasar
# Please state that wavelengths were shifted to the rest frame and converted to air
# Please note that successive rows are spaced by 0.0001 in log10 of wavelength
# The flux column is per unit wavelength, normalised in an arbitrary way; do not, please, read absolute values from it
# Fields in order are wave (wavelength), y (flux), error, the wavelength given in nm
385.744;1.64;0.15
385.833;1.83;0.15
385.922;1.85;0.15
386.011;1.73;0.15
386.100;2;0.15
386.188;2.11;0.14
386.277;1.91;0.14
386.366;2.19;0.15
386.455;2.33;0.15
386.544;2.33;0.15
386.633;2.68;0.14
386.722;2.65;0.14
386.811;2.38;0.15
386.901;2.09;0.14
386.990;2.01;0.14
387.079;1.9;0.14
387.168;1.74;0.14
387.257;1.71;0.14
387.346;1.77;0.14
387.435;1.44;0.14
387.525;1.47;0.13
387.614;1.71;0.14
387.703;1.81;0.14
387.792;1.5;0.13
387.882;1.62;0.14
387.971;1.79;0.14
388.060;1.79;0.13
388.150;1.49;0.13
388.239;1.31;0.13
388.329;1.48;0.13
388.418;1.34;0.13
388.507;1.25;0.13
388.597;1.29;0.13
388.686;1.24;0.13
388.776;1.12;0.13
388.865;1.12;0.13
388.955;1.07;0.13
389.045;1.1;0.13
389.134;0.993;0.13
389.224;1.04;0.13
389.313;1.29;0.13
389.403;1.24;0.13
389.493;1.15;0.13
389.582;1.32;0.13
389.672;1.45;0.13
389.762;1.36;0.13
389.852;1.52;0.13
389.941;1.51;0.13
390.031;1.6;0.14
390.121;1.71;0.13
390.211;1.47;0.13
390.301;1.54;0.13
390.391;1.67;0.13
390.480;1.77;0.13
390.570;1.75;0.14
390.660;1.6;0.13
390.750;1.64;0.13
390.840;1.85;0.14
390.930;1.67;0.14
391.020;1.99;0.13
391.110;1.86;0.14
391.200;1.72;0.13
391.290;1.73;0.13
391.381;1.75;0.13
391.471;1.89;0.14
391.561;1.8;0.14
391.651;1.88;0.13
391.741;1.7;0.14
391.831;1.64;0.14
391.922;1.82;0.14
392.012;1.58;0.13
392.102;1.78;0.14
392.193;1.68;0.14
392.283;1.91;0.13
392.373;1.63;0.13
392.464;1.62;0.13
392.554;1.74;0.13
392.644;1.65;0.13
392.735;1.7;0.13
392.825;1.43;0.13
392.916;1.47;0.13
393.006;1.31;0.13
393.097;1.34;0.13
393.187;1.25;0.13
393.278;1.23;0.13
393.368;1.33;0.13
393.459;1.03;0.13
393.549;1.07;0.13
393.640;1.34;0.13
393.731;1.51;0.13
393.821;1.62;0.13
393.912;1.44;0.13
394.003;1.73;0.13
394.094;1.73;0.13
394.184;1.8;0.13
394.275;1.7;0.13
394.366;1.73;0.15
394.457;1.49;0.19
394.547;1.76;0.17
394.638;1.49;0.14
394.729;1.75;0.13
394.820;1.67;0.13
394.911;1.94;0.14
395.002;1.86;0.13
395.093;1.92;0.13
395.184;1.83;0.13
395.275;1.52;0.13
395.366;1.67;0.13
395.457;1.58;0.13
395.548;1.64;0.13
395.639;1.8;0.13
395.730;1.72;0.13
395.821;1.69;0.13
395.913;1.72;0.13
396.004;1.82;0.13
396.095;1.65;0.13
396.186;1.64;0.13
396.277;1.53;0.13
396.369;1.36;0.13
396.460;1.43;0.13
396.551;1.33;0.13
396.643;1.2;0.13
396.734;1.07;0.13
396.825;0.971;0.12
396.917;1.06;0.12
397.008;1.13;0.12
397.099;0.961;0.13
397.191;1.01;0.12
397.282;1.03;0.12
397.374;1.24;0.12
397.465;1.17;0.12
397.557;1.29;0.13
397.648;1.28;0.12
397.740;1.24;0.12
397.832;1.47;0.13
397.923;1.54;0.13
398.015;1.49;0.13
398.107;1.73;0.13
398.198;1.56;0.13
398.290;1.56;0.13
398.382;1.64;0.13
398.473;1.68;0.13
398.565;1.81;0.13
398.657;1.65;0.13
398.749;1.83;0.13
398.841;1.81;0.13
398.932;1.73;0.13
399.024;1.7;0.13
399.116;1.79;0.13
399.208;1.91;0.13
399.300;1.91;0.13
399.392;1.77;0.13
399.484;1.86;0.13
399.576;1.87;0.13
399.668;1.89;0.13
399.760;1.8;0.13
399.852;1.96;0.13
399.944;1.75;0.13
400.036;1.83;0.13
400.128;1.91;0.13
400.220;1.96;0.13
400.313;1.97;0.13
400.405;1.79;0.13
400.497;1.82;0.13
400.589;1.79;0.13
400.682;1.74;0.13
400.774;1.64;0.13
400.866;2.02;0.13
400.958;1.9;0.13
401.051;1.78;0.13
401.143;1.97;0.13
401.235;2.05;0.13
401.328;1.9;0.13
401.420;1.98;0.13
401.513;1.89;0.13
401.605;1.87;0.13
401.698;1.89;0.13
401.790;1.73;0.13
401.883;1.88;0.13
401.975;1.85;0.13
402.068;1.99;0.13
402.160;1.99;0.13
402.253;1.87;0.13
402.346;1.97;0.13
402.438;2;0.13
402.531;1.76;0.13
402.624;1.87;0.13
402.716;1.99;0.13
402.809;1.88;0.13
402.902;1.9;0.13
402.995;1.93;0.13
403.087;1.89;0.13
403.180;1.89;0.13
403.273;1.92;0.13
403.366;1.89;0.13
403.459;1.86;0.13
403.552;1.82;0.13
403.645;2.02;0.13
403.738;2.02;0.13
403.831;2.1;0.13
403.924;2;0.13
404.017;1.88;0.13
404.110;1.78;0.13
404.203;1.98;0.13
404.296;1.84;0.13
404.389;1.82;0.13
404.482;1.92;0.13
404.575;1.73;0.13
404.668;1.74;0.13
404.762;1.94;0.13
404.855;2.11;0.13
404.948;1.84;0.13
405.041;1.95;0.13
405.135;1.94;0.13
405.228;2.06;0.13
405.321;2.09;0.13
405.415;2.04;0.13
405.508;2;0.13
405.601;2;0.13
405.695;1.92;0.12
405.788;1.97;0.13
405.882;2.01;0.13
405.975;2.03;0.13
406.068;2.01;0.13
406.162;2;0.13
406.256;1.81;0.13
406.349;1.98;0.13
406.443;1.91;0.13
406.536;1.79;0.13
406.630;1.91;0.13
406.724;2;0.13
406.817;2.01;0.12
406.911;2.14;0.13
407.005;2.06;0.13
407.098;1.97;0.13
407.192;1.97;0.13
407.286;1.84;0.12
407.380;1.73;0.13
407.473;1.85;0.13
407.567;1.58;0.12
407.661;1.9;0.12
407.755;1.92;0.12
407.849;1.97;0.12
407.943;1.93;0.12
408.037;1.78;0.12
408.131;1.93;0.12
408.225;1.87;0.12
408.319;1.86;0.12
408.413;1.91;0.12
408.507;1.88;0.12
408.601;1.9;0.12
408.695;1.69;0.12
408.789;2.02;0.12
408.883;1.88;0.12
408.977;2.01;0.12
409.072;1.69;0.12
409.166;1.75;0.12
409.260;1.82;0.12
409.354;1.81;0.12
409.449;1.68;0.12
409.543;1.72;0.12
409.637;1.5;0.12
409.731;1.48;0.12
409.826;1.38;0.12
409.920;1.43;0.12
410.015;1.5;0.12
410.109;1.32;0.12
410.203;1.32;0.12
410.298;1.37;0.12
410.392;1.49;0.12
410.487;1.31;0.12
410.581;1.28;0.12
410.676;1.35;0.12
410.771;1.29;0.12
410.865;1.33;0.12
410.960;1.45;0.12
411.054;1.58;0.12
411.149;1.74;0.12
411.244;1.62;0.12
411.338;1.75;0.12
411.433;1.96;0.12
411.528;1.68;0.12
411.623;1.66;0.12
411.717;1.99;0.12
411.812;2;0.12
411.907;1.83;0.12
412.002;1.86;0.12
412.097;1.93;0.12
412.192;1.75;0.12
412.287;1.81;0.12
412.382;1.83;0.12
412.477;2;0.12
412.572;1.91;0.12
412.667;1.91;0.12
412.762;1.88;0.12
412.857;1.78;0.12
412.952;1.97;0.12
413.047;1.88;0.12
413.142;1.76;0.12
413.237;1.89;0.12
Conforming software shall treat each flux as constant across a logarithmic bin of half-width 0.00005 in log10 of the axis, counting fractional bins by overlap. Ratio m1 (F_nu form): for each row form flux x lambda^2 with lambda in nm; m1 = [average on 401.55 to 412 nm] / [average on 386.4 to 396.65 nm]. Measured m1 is 1.22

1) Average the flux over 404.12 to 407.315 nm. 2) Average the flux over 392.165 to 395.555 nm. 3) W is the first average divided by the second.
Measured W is 1.23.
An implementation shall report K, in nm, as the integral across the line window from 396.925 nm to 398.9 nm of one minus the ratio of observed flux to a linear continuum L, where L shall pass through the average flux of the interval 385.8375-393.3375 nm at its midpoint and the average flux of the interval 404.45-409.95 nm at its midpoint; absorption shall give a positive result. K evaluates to 0.37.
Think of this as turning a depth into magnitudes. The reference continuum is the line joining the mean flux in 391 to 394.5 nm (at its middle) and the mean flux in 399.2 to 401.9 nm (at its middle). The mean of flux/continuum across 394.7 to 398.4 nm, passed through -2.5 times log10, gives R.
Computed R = 0.17 mag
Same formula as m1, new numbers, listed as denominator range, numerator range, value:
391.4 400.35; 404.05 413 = 1.21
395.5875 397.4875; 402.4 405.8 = 1.47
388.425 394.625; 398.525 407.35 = 1.32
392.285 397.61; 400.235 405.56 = 1.33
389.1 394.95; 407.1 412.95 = 1.20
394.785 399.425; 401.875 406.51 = 1.30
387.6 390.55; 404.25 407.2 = 1.50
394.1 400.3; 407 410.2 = 1.17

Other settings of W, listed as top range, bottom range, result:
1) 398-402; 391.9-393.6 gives 1.21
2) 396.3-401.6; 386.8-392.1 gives 1.03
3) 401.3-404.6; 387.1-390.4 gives 1.33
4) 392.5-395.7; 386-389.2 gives 0.93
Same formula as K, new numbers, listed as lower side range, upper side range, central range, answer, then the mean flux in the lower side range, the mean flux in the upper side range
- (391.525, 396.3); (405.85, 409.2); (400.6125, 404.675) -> -0.21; 1.62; 1.9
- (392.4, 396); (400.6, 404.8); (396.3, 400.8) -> 0.46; 1.59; 1.89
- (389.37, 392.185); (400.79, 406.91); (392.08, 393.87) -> 0.23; 1.65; 1.93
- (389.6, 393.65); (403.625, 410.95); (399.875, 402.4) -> -0.22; 1.6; 1.81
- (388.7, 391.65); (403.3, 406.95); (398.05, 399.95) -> 0.00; 1.51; 1.94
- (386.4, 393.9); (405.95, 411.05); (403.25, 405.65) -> -0.31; 1.6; 1.74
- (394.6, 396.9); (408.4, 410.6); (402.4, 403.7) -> -0.24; 1.58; 1.63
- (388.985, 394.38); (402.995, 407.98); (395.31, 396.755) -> 0.10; 1.55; 1.93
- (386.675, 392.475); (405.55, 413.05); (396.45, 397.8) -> 0.42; 1.6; 1.78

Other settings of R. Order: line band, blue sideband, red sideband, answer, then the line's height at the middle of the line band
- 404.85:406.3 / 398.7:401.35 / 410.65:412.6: -0.11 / 1.79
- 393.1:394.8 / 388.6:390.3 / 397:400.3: -0.03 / 1.45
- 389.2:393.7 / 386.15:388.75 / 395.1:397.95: 0.04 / 1.63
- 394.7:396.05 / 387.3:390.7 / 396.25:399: -0.23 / 1.41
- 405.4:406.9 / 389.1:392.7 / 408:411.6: -0.20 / 1.63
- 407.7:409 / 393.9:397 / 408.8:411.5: -0.20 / 1.57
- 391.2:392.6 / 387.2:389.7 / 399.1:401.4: -0.14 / 1.53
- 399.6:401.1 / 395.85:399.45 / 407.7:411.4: -0.21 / 1.52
